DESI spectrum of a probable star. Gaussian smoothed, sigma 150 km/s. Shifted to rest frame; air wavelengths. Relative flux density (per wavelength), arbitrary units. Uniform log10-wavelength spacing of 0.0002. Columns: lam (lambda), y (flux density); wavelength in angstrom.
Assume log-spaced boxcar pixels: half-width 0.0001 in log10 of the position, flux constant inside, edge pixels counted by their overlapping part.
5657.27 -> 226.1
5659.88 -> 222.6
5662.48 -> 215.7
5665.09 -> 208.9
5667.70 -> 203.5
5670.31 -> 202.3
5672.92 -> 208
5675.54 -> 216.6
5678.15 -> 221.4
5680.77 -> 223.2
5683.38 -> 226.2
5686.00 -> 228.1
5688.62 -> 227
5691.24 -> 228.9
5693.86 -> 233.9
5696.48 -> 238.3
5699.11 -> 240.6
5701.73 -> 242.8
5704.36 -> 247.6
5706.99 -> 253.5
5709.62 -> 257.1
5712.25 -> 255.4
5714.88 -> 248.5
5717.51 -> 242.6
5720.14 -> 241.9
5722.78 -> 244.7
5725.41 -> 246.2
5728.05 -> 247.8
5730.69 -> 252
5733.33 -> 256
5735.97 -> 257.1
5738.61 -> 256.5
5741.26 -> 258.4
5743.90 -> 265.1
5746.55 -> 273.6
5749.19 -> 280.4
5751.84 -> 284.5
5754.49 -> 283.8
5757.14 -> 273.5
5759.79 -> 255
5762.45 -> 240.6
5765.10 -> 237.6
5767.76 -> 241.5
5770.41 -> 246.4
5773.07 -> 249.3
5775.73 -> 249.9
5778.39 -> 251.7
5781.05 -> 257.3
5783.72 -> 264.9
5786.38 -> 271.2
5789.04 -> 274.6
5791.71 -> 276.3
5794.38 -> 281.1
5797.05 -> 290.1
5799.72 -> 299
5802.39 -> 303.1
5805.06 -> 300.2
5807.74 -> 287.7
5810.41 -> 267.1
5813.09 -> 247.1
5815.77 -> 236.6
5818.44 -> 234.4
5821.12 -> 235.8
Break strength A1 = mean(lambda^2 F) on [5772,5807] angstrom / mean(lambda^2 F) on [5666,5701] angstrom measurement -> 1.28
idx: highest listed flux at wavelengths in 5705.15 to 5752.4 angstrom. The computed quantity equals 284.5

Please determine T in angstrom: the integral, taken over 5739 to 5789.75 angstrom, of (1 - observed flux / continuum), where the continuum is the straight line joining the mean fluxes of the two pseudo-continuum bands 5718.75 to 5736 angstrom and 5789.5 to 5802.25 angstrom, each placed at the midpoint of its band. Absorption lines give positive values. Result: 1.6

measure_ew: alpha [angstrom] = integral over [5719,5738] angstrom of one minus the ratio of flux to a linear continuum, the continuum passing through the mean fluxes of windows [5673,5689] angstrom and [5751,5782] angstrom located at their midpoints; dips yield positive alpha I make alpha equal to -0.7 angstrom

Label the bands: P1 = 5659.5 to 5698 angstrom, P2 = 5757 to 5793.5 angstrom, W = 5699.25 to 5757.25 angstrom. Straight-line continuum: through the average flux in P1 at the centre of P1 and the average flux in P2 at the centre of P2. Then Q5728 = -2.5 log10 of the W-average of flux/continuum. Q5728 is -0.080 mag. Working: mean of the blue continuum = 220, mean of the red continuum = 256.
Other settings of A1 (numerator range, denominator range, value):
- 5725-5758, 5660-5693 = 1.24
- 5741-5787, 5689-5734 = 1.08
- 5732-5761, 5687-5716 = 1.12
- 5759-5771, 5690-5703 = 1.05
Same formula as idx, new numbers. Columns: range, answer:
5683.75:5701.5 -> 240.6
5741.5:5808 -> 303.1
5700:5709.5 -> 253.5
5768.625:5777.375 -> 249.9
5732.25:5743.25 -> 258.4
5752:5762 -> 283.8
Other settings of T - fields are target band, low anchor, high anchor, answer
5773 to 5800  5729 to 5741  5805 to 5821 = -1.4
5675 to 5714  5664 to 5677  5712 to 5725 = -1.6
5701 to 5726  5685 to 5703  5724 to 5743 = -0.4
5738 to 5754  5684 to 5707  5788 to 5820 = -1.1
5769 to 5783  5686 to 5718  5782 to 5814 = 1.0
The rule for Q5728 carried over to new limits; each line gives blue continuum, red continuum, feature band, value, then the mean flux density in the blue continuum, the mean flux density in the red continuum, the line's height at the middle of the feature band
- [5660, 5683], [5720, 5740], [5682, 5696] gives -0.023 mag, 214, 251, 225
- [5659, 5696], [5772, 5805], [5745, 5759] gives -0.090 mag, 219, 274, 256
